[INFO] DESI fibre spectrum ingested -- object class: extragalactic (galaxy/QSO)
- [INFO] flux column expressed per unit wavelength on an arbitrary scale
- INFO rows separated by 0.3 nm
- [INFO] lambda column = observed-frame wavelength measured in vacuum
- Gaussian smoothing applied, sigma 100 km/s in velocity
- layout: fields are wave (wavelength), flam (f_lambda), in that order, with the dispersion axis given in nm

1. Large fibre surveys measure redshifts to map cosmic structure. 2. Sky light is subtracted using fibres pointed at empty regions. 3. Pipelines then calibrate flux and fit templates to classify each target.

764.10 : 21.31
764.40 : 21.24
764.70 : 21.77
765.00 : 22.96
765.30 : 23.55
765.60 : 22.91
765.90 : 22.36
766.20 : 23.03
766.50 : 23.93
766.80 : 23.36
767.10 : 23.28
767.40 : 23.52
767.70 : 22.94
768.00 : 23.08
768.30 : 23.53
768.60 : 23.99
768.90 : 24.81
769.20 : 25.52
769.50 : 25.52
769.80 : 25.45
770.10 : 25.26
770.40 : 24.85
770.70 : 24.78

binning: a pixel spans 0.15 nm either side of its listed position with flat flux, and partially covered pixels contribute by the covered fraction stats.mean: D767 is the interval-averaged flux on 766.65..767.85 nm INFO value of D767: 23.3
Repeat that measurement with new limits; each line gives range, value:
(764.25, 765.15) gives 22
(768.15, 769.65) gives 24.7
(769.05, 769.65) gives 25.5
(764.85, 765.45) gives 23.3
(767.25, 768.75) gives 23.4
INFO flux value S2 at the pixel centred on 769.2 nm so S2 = 25.52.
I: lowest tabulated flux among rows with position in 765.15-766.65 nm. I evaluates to 22.36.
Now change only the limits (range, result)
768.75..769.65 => 24.81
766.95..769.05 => 22.94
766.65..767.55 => 23.28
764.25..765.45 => 21.24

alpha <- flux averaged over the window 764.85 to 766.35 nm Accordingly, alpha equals 23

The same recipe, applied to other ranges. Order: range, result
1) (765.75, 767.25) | 23.2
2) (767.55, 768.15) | 23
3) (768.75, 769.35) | 25.2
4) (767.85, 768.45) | 23.3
